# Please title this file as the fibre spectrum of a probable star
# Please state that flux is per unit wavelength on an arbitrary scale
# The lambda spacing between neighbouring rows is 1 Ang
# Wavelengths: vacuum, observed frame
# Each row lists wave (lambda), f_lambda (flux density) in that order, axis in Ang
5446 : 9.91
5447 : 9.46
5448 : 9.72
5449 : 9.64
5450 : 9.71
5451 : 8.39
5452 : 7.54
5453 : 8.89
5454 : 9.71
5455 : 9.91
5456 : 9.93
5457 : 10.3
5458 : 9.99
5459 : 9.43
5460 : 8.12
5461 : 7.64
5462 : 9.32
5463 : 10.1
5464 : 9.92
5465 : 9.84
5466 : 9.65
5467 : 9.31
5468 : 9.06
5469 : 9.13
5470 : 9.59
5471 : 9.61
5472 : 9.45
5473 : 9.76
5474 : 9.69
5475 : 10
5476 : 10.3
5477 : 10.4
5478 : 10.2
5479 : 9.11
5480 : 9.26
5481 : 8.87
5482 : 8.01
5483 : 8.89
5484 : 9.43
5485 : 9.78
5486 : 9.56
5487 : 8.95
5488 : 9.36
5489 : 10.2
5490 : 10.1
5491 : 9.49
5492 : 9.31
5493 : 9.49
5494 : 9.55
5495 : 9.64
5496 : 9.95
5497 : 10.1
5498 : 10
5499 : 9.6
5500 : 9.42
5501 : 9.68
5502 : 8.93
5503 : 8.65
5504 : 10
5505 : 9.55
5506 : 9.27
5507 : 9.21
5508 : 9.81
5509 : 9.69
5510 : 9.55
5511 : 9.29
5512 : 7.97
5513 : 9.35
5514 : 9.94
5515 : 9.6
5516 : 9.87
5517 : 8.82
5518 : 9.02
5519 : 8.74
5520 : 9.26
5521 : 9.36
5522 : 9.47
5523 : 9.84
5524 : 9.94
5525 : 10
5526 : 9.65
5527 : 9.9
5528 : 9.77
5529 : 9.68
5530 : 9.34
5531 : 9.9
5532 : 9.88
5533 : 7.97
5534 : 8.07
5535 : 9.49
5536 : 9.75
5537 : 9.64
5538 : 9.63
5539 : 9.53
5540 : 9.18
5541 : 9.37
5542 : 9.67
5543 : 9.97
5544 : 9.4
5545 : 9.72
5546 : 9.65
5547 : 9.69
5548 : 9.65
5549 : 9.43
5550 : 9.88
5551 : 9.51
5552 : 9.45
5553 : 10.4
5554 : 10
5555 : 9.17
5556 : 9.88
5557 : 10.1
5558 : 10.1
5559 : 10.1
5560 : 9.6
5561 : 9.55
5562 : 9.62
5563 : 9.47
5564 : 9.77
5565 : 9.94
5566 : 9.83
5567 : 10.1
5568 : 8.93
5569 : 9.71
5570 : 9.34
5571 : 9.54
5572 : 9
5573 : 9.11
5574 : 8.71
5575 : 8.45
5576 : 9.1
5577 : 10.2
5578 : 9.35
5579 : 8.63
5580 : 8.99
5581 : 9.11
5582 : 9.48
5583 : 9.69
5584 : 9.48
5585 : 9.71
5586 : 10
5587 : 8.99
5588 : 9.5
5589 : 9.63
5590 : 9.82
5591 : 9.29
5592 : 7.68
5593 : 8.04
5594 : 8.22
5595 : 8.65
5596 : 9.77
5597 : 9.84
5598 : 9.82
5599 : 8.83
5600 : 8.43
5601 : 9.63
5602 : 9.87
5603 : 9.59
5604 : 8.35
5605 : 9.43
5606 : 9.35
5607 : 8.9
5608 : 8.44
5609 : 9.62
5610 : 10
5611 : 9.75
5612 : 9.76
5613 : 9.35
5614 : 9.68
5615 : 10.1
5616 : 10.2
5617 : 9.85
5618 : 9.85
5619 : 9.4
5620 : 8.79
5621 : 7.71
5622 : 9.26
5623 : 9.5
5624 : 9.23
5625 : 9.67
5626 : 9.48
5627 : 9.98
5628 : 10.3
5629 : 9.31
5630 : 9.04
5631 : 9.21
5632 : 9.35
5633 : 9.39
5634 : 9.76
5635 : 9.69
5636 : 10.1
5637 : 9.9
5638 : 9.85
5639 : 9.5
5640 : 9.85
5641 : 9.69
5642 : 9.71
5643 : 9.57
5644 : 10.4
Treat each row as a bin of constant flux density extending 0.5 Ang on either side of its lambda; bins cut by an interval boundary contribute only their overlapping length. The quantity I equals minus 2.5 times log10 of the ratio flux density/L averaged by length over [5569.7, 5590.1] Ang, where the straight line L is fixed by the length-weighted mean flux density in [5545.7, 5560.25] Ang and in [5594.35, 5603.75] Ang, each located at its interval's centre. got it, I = 0.023 mag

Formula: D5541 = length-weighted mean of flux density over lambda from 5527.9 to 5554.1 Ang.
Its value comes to 9.53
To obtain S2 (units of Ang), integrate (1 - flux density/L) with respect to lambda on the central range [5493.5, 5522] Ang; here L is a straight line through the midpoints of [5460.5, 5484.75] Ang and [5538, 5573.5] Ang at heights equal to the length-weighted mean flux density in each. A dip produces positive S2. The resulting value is 0.3 Ang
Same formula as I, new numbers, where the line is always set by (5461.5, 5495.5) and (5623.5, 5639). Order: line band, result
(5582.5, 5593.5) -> 0.04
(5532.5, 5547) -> 0.02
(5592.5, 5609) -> 0.06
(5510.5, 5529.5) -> 0.01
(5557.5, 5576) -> 0.01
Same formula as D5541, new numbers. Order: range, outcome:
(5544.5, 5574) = 9.65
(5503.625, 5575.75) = 9.51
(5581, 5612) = 9.27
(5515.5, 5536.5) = 9.42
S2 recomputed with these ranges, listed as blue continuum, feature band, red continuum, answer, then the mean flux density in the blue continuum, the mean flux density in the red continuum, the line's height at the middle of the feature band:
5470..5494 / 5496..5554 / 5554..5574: 0.44 Ang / 9.53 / 9.61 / 9.57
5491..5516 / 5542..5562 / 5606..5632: -0.57 Ang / 9.49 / 9.45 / 9.47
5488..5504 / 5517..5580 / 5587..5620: -0.26 Ang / 9.61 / 9.32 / 9.47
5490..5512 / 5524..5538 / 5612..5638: 0.04 Ang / 9.51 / 9.53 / 9.52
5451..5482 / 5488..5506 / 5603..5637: -0.34 Ang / 9.43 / 9.46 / 9.43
